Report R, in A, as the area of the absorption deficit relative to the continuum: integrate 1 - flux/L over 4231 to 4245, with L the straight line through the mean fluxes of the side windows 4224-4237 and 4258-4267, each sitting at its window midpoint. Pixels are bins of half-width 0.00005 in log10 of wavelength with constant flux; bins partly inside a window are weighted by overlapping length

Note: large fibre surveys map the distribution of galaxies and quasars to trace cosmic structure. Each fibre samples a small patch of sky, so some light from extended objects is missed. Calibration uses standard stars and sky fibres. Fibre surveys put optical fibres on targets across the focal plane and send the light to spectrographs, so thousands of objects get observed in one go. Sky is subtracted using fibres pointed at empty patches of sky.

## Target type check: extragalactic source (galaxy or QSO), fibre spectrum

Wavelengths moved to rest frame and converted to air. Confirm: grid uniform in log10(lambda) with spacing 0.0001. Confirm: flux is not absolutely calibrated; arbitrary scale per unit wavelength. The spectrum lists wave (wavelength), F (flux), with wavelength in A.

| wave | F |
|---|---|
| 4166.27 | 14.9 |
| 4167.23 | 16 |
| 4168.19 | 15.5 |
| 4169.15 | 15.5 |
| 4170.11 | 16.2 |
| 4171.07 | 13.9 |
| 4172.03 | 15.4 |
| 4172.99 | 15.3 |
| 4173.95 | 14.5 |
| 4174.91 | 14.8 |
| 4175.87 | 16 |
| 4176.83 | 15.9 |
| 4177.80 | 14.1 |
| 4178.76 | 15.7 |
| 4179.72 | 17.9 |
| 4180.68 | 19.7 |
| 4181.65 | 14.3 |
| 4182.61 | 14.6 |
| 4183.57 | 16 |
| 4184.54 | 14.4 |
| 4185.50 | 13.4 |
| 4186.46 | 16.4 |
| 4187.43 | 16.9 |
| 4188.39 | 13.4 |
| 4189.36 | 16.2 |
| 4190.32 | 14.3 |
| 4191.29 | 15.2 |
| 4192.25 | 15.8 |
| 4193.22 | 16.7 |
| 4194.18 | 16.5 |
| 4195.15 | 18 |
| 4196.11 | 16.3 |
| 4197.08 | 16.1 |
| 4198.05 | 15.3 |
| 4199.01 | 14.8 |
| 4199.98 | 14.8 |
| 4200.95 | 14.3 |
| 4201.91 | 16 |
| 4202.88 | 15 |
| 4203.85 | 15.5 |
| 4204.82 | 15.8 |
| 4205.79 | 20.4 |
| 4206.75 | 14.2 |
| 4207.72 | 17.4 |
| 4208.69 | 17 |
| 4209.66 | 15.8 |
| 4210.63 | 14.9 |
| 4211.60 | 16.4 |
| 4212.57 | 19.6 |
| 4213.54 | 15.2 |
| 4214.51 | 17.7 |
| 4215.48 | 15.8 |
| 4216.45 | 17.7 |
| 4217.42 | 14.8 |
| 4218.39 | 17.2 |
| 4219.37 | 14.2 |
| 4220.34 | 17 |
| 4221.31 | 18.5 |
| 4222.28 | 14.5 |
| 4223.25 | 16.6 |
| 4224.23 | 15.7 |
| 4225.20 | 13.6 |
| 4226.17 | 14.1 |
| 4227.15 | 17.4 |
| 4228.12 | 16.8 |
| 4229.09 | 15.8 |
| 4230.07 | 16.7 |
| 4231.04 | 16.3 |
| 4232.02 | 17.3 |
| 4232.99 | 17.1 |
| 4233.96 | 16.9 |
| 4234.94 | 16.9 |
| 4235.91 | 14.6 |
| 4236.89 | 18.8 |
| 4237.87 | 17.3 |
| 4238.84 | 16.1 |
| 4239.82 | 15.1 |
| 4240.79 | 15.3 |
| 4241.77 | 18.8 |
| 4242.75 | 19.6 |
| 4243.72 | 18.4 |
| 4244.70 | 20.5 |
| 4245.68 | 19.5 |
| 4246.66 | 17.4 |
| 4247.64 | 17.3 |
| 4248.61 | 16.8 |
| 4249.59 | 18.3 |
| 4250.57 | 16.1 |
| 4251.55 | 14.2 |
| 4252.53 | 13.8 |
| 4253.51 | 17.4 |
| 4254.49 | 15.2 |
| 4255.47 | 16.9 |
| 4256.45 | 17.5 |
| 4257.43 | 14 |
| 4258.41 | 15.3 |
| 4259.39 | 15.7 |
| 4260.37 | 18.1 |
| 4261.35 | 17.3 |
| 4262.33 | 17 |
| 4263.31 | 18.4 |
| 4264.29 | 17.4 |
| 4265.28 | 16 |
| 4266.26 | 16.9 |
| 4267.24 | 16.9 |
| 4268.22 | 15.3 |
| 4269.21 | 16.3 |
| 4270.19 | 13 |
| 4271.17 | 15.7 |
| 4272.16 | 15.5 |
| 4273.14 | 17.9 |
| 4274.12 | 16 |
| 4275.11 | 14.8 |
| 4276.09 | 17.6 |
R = -0.7 A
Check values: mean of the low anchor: 16.2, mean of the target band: 17.3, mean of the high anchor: 16.9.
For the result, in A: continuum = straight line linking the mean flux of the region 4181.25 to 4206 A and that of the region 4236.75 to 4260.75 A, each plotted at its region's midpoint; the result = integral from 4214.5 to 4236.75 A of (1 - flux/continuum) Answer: 0.2 A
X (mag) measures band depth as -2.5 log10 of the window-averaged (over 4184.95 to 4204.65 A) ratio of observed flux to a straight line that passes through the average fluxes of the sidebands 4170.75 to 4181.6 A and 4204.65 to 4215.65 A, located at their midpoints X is 0.05 mag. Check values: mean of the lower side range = 15.7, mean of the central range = 15.5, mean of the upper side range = 16.7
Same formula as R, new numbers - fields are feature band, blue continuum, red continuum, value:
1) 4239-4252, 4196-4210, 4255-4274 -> -1.0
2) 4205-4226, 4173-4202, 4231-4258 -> -0.1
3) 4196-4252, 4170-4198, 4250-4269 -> -1.8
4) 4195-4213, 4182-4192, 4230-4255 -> -0.5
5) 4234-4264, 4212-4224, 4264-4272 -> -1.5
